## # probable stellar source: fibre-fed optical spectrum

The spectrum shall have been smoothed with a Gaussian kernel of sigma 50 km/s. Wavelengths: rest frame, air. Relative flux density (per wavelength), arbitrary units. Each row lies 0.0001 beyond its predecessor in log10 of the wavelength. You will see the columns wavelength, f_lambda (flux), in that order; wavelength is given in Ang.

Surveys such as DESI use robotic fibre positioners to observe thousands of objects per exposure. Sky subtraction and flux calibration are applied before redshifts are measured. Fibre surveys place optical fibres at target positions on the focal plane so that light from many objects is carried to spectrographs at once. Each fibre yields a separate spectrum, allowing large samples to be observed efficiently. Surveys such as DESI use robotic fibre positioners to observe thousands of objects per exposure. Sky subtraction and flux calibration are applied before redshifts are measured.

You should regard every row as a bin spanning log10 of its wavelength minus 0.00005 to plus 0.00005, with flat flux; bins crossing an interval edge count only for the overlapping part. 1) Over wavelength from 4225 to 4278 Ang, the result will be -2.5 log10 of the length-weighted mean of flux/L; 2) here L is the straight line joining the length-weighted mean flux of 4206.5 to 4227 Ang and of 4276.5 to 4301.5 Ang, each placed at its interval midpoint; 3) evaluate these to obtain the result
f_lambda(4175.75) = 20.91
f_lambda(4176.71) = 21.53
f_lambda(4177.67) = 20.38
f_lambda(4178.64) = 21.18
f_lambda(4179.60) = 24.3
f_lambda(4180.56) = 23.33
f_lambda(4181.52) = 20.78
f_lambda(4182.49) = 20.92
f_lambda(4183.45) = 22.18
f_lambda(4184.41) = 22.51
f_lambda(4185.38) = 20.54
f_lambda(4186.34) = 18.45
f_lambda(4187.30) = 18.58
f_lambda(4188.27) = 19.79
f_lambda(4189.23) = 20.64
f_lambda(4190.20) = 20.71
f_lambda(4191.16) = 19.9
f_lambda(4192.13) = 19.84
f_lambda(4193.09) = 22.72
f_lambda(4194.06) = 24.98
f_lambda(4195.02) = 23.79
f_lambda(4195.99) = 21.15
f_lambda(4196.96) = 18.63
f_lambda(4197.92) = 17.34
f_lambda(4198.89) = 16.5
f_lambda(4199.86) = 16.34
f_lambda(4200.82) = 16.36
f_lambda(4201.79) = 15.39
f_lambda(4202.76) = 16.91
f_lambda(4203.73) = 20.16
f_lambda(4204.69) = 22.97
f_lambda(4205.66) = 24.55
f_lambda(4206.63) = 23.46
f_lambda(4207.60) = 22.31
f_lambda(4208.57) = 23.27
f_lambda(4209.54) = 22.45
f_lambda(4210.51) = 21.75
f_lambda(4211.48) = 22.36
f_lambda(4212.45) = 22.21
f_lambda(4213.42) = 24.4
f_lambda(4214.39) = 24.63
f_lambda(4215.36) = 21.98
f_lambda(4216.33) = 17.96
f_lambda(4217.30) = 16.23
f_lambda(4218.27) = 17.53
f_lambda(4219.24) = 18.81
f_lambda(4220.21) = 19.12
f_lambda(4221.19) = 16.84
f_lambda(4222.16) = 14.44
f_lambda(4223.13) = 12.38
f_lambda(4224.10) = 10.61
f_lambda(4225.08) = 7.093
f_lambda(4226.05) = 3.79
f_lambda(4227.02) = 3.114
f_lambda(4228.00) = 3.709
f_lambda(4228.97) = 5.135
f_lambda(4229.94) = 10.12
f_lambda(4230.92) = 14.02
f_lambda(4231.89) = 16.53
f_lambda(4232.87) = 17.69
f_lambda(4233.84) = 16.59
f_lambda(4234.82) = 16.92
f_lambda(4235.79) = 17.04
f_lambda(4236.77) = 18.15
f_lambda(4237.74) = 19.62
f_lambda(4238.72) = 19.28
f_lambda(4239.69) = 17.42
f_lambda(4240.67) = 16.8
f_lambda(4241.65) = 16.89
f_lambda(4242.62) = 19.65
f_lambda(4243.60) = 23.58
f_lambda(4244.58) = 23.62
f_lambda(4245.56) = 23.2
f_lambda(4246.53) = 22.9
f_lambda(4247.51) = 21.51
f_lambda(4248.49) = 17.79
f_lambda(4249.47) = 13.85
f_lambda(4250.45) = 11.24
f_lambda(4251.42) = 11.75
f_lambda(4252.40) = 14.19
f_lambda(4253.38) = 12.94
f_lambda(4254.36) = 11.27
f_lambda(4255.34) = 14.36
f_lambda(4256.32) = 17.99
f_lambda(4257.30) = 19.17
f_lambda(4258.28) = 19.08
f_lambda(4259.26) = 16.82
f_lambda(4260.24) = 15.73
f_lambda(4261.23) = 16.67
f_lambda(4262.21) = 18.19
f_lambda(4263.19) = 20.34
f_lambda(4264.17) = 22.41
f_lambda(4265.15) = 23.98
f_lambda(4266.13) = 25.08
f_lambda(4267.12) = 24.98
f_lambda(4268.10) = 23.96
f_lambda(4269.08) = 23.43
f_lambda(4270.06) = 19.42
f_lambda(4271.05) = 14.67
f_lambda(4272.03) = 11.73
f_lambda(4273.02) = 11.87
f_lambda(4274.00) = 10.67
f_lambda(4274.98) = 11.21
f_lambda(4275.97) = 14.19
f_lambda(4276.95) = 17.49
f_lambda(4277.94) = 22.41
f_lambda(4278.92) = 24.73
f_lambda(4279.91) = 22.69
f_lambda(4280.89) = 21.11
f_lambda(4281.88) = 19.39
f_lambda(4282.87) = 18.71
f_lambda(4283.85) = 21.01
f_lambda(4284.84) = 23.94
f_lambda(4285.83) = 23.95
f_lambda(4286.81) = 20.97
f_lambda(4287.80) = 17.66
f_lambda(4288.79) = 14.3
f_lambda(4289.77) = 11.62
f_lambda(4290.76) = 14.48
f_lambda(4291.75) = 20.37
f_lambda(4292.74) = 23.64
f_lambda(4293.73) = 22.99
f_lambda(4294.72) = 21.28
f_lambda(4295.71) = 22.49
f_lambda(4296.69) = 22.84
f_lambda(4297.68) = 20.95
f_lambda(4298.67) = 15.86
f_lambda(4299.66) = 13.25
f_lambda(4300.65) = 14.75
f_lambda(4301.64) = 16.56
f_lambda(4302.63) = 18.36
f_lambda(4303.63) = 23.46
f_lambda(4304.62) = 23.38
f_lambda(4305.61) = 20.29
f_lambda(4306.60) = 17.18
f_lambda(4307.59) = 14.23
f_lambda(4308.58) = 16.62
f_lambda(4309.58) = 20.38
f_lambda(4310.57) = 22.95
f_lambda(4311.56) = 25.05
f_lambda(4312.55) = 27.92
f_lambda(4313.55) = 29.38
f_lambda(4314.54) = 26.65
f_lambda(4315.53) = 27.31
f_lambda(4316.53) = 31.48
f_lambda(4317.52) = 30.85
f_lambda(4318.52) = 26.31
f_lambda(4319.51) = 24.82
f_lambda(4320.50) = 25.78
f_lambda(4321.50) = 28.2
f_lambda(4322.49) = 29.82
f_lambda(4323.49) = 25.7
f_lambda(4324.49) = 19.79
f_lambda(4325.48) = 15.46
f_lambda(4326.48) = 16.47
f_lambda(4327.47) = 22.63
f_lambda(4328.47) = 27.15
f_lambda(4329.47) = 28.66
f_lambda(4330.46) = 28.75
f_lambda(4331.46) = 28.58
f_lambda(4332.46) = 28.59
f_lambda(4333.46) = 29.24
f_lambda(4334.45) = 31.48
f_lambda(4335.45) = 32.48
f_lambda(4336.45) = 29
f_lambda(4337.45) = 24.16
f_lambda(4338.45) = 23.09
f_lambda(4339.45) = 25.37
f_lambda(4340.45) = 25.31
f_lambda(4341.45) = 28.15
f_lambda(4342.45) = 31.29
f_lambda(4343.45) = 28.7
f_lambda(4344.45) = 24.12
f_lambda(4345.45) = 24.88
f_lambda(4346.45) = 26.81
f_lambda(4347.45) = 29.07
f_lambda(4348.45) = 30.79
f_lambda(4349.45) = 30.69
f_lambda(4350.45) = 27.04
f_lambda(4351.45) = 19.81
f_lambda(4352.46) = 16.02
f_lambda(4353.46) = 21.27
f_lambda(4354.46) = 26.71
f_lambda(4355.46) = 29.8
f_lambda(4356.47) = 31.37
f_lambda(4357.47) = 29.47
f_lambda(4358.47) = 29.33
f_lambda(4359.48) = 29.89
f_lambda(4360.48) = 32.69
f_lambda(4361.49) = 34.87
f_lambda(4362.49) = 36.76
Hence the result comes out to 0.14 mag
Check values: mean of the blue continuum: 17.8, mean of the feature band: 16.5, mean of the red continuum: 19.7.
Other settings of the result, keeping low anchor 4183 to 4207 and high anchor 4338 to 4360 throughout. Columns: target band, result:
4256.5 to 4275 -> 0.24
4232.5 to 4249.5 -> 0.16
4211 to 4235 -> 0.38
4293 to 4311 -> 0.27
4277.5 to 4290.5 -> 0.19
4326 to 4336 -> -0.06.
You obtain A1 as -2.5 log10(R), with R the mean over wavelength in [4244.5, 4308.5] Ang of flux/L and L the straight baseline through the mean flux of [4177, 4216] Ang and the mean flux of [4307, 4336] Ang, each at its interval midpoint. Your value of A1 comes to 0.28 mag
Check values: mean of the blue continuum 21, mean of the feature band 18.5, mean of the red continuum 25.6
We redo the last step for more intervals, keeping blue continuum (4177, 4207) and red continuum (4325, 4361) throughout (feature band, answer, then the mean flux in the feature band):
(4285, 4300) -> 0.27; 19.3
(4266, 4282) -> 0.27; 18.6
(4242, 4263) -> 0.30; 17.4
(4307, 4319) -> 0.03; 24.9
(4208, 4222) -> 0.05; 20.5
